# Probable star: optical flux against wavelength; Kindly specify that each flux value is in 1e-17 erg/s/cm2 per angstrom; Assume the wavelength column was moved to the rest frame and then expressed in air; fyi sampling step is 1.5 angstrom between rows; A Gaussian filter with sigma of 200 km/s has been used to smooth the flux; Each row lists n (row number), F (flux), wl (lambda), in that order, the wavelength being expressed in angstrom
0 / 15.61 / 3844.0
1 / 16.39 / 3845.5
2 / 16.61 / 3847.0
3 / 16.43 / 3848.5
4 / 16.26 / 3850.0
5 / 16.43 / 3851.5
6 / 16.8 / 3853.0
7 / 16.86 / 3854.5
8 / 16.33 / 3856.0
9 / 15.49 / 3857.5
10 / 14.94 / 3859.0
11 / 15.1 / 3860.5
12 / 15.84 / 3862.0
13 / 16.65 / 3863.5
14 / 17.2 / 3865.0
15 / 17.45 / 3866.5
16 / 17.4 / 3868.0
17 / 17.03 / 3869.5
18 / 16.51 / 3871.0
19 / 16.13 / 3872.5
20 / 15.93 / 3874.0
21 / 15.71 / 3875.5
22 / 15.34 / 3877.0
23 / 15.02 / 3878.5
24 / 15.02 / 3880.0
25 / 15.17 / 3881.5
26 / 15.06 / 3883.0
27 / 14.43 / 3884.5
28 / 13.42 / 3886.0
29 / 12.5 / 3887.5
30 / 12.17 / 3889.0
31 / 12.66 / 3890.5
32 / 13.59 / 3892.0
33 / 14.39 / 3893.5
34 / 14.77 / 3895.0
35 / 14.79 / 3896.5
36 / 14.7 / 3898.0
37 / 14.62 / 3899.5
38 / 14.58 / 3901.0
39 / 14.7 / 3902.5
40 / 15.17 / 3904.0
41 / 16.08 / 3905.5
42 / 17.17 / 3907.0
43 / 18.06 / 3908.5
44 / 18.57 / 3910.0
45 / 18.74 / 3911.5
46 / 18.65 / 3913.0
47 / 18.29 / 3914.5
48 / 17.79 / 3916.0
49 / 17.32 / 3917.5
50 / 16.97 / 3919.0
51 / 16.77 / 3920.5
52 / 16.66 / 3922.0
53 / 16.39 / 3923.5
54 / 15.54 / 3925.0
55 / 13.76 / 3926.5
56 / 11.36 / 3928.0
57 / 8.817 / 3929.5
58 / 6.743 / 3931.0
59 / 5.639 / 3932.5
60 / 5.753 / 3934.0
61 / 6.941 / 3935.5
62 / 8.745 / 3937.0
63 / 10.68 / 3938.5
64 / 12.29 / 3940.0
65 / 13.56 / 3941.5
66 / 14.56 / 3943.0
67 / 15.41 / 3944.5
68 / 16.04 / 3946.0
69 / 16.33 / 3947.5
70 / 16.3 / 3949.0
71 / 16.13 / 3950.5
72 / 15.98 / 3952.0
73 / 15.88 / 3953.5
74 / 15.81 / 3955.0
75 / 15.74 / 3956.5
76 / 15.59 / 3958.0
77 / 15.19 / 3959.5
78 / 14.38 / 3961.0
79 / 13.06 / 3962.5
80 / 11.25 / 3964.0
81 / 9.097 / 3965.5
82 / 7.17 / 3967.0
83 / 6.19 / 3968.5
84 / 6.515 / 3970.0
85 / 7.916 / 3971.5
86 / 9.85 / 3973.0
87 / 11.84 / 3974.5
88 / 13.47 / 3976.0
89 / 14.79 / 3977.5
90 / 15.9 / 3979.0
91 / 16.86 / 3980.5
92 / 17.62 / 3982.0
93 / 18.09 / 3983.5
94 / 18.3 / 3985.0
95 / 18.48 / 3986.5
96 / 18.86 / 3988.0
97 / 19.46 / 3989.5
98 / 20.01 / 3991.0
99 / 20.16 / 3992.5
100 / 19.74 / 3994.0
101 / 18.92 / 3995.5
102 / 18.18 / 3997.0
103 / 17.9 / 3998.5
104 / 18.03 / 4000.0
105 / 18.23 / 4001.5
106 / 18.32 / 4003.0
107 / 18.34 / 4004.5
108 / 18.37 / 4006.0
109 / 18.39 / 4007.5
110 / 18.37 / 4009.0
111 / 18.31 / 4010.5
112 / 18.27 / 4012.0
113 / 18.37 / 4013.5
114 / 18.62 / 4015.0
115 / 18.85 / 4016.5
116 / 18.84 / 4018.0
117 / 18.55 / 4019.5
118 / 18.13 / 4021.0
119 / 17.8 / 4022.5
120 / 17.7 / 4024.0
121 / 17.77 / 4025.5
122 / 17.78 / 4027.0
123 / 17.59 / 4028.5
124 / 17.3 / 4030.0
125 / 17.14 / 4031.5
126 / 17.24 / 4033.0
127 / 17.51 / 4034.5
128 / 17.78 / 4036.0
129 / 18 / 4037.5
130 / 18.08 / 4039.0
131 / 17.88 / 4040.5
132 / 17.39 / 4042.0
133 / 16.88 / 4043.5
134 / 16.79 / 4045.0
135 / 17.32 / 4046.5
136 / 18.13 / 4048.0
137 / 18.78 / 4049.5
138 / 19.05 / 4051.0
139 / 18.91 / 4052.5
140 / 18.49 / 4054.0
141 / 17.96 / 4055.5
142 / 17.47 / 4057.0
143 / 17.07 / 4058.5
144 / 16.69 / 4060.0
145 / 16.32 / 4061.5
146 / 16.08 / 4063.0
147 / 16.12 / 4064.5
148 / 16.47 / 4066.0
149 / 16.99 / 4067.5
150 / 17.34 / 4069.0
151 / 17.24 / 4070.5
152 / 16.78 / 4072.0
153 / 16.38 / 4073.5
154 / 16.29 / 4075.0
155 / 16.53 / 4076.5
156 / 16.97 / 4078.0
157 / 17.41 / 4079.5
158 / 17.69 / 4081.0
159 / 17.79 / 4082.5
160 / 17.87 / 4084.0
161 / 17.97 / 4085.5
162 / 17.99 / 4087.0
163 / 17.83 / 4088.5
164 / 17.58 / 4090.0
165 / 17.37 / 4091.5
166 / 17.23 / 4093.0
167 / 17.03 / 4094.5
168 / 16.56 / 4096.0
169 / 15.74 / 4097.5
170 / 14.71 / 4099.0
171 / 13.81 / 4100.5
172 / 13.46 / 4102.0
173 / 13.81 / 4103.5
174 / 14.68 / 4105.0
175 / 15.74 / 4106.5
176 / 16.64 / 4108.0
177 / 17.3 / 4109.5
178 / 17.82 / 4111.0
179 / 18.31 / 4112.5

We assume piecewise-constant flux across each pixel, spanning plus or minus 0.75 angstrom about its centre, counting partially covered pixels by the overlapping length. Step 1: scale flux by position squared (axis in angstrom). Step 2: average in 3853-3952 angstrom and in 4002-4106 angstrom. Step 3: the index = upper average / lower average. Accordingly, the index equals 1.3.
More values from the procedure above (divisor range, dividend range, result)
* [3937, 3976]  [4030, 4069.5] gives 1.43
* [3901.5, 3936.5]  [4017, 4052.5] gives 1.32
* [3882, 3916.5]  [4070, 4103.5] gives 1.19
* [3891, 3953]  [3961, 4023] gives 1.17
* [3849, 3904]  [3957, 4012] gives 1.08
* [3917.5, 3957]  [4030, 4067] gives 1.39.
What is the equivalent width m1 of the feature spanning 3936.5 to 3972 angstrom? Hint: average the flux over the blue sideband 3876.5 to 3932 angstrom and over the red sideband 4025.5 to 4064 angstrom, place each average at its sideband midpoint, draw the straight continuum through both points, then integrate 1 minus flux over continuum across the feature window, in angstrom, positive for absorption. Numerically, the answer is 6.5 angstrom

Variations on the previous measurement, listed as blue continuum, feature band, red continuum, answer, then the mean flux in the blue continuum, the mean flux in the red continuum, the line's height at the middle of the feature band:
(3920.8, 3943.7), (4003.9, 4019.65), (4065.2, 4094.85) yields -4.35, 11.3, 17.2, 14.5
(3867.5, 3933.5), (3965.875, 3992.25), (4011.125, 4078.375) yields 3.50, 15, 17.6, 16.4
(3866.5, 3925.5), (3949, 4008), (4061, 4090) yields 3.23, 15.8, 17.1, 16.4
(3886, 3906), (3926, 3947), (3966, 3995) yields 5.37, 14.2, 14.8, 14.5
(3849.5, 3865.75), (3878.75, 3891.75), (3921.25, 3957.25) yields 1.08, 16.2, 13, 15.1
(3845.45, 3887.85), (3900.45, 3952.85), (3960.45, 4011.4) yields 4.60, 15.9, 15.6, 15.7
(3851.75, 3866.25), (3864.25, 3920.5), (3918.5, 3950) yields -4.76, 16.2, 12.6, 14.6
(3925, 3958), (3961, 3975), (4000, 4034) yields 4.89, 12.6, 18.1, 14.6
